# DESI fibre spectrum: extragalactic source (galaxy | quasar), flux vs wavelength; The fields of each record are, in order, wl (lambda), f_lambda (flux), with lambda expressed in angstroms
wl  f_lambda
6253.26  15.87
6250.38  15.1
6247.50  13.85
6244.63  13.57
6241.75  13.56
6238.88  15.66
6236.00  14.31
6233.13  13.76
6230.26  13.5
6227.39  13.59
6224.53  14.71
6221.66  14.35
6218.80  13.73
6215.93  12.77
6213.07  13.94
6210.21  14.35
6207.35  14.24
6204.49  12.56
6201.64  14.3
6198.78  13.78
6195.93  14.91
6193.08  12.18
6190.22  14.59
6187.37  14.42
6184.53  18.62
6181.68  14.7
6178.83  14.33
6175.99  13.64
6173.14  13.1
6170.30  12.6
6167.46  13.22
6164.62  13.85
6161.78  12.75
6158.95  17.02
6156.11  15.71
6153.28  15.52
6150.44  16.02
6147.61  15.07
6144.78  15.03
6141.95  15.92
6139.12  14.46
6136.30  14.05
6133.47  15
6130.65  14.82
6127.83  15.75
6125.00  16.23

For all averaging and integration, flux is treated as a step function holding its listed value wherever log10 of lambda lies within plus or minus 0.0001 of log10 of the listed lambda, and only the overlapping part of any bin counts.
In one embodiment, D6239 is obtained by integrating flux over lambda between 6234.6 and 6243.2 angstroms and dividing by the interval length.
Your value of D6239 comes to 14.5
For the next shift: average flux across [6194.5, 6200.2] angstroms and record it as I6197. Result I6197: 14.4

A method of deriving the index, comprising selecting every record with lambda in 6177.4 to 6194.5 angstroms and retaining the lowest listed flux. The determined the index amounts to 12.18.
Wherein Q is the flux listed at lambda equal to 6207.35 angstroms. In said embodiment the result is 14.24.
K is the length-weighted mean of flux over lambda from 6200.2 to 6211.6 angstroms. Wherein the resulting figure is 13.9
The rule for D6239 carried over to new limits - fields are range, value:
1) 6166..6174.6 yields 13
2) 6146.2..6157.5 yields 15.6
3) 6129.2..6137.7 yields 14.6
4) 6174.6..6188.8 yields 15.2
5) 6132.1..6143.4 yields 14.9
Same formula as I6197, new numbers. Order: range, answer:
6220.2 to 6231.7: 14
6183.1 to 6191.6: 15.9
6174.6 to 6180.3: 14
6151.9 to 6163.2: 15.3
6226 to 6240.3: 14.2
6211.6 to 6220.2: 13.5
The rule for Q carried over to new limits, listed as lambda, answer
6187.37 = 14.42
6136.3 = 14.05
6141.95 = 15.92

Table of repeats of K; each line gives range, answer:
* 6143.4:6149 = 15.1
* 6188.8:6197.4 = 13.9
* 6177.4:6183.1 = 14.5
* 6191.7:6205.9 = 13.6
